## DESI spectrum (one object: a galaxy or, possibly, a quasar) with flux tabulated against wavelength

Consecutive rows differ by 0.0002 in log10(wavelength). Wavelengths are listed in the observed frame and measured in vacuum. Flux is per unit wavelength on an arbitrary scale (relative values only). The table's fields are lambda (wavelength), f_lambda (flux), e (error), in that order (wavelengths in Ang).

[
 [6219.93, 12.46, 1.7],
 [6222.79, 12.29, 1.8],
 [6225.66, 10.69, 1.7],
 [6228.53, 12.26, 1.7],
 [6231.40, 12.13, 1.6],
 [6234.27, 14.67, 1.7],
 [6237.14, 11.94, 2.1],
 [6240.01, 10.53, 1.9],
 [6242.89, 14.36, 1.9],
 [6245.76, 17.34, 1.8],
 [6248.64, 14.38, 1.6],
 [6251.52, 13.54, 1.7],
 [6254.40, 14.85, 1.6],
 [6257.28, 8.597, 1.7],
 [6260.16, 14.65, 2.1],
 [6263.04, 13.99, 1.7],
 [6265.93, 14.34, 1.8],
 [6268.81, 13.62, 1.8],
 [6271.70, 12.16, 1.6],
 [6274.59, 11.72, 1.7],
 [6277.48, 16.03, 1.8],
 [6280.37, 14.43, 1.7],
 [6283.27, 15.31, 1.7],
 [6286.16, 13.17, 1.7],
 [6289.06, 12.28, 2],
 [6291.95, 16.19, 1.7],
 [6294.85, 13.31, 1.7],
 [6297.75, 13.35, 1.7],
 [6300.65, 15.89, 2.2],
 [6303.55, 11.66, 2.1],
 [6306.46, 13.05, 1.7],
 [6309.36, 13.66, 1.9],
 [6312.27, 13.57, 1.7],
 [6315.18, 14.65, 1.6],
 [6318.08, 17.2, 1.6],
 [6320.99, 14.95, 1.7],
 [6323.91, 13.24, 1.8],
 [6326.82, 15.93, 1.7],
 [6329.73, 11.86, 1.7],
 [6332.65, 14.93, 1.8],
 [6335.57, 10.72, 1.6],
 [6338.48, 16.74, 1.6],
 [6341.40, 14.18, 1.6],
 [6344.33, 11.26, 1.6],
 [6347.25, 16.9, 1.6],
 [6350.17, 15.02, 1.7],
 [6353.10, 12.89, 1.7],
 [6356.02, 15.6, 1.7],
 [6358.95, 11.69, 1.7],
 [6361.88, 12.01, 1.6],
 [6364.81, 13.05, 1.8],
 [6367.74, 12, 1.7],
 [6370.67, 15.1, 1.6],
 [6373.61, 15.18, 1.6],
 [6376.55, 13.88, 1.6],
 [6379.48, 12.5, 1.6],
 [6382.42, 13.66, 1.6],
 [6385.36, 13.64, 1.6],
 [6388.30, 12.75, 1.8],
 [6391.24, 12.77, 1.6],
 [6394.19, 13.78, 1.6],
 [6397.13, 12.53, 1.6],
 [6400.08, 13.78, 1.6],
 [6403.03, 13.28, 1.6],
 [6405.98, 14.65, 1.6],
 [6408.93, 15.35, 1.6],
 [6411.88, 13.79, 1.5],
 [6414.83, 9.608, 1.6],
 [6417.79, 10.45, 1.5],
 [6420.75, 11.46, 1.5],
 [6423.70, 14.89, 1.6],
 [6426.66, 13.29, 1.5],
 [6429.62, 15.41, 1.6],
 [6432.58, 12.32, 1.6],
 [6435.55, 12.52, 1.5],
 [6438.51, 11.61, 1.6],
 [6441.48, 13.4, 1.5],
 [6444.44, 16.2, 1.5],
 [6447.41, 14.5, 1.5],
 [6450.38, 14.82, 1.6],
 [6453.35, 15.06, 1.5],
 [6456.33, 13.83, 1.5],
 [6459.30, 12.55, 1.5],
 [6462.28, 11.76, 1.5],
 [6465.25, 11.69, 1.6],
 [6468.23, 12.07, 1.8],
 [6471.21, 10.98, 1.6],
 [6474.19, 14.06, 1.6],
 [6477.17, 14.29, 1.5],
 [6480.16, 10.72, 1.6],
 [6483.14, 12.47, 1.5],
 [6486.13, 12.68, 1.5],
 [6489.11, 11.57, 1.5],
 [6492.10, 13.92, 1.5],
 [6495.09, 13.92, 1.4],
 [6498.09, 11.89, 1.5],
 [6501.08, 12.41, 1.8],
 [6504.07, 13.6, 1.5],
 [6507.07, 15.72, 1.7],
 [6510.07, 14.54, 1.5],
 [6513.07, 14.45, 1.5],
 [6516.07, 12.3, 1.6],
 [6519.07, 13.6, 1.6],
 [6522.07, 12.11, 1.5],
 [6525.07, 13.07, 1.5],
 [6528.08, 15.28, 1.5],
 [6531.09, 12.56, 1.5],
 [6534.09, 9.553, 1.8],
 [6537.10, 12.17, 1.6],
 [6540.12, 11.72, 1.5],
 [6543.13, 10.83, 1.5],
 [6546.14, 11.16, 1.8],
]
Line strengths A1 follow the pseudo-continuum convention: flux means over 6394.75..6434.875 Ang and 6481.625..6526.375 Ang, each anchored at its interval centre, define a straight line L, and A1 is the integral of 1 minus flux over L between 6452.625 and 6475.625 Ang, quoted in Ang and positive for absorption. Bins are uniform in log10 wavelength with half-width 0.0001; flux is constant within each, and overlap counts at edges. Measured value 0.9 Ang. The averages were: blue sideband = 13.1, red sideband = 13.2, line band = 12.7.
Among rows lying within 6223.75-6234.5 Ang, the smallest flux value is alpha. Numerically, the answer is 10.69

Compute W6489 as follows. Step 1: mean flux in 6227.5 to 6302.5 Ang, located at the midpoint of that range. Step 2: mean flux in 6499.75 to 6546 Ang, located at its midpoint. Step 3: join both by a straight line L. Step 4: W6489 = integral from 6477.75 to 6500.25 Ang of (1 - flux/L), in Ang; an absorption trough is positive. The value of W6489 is 0.78 Ang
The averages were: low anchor 13.7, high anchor 12.9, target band 12.5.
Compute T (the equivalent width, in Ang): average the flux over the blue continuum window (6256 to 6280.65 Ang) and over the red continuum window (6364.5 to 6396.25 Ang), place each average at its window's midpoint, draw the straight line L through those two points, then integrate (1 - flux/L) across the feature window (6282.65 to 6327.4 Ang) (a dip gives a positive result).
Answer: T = -2.8 Ang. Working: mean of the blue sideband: 13.3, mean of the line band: 14.2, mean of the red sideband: 13.5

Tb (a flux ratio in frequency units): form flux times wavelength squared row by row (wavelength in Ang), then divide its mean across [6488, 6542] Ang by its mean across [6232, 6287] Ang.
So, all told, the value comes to 1.03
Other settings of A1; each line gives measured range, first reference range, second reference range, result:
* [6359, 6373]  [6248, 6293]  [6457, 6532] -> 0.4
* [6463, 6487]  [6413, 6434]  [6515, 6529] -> 1.0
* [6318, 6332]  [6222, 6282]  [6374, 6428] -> -1.3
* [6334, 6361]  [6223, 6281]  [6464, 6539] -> -1.5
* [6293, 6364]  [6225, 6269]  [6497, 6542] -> -4.0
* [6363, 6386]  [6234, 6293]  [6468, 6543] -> -0.5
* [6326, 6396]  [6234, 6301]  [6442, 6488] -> -0.9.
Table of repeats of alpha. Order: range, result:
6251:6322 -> 8.597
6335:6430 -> 9.608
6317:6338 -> 10.72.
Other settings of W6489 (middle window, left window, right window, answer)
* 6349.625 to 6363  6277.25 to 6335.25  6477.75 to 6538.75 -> 0.4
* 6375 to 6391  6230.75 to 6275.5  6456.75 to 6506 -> -0.4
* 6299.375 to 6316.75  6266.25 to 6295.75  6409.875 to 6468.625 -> 0.0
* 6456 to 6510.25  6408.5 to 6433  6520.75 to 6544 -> -1.4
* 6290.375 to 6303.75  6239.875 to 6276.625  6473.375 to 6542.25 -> -0.8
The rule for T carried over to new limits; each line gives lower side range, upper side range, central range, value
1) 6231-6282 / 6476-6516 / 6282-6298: -0.55 Ang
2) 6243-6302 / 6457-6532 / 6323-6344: -0.19 Ang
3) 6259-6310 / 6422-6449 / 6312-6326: -1.08 Ang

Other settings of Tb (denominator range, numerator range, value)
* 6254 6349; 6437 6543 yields 0.99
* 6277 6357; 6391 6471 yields 0.96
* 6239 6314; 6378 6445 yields 1.00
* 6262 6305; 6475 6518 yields 1.02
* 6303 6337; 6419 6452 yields 1.02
